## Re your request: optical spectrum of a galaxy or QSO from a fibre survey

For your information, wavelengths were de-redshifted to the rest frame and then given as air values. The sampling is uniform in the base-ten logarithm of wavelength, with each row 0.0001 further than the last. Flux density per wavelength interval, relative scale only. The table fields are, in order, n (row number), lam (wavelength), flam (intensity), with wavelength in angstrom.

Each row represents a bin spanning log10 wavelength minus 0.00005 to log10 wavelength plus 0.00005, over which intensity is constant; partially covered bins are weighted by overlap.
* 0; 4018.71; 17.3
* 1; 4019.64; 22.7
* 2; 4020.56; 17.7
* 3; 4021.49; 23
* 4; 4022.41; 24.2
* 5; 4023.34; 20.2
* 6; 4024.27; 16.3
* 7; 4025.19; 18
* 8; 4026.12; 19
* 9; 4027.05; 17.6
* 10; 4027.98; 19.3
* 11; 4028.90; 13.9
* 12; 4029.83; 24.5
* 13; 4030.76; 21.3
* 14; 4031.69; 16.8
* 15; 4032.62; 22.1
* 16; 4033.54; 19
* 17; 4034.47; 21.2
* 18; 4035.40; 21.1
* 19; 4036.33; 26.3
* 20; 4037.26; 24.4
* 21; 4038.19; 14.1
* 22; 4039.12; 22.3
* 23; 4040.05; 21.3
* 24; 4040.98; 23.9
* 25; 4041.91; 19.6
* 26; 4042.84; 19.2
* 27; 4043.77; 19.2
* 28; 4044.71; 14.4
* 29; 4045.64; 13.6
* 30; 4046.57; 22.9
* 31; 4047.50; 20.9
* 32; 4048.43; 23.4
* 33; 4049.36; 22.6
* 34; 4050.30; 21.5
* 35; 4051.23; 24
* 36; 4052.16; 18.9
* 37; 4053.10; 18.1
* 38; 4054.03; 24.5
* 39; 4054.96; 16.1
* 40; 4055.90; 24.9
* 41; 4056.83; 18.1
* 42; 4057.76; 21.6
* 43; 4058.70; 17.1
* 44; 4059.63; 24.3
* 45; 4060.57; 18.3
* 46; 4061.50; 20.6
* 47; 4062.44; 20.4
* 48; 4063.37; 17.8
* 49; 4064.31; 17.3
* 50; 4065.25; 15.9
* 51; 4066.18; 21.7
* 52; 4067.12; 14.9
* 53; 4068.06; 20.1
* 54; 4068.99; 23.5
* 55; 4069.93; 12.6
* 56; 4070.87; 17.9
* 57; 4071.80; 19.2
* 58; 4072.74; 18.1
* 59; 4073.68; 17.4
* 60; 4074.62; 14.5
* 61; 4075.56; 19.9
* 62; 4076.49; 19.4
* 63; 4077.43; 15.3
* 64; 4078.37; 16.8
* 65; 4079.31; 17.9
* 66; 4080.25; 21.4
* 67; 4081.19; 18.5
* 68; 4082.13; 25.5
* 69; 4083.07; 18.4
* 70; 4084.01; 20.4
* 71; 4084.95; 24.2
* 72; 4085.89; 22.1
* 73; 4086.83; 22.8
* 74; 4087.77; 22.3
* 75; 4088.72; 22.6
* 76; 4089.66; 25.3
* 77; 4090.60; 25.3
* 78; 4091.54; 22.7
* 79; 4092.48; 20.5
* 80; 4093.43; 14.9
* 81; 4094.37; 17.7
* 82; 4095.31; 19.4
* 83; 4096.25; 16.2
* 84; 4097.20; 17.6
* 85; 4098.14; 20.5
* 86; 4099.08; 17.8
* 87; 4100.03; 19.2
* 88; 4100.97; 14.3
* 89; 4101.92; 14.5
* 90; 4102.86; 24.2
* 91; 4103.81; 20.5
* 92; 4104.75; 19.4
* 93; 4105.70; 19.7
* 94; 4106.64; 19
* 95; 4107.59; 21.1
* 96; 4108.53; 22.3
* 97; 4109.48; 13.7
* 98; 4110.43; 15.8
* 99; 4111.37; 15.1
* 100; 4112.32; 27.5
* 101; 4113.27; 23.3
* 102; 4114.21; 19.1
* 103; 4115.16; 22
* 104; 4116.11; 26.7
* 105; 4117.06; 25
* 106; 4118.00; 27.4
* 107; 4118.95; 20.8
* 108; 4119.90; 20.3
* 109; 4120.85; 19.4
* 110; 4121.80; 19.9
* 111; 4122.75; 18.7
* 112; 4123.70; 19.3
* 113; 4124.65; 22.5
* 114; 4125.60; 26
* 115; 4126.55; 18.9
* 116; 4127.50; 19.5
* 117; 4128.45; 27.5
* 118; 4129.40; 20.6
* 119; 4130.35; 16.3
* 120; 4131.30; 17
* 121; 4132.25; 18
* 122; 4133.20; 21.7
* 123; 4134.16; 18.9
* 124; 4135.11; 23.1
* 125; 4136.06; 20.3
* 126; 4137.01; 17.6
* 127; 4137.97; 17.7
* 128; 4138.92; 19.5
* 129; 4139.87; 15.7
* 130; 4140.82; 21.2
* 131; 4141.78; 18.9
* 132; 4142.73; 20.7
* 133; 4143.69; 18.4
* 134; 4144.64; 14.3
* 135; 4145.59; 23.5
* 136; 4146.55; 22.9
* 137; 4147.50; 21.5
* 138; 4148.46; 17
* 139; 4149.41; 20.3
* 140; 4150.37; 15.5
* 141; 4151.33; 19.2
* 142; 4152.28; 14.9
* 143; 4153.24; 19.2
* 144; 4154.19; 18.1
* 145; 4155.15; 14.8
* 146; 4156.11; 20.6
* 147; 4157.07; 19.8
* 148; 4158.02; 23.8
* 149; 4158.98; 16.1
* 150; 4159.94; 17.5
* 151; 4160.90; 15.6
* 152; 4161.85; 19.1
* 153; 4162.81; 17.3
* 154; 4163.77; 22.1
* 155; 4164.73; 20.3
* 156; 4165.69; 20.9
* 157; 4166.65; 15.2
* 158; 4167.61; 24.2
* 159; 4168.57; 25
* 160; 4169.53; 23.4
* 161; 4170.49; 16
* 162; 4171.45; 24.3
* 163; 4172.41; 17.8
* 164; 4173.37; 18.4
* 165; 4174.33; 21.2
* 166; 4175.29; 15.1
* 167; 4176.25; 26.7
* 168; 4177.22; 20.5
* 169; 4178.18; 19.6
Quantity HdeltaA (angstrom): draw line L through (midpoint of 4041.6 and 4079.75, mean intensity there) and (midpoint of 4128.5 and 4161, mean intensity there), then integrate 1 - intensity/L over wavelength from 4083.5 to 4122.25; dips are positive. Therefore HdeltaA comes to -3.0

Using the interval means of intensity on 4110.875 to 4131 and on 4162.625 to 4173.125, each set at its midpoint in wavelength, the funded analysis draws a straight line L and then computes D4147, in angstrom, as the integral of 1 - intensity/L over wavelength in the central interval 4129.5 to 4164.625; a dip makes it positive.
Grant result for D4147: 3.69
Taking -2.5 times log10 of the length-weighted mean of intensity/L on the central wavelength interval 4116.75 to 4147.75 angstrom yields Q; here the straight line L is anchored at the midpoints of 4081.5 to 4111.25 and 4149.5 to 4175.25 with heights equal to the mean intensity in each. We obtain -0.05 mag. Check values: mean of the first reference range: 19.9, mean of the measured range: 20.4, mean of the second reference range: 19.2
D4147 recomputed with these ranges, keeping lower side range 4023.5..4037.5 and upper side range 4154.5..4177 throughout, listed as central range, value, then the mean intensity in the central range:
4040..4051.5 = -0.26 angstrom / 20.4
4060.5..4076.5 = 1.33 angstrom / 18.3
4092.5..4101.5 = 1.01 angstrom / 17.6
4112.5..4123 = -1.28 angstrom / 22.3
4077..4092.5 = -1.11 angstrom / 21.3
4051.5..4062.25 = -0.19 angstrom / 20.3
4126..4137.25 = -0.12 angstrom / 20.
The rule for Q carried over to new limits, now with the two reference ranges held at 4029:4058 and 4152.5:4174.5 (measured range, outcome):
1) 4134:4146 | 0.03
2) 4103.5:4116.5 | -0.02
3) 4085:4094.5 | -0.09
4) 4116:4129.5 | -0.11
